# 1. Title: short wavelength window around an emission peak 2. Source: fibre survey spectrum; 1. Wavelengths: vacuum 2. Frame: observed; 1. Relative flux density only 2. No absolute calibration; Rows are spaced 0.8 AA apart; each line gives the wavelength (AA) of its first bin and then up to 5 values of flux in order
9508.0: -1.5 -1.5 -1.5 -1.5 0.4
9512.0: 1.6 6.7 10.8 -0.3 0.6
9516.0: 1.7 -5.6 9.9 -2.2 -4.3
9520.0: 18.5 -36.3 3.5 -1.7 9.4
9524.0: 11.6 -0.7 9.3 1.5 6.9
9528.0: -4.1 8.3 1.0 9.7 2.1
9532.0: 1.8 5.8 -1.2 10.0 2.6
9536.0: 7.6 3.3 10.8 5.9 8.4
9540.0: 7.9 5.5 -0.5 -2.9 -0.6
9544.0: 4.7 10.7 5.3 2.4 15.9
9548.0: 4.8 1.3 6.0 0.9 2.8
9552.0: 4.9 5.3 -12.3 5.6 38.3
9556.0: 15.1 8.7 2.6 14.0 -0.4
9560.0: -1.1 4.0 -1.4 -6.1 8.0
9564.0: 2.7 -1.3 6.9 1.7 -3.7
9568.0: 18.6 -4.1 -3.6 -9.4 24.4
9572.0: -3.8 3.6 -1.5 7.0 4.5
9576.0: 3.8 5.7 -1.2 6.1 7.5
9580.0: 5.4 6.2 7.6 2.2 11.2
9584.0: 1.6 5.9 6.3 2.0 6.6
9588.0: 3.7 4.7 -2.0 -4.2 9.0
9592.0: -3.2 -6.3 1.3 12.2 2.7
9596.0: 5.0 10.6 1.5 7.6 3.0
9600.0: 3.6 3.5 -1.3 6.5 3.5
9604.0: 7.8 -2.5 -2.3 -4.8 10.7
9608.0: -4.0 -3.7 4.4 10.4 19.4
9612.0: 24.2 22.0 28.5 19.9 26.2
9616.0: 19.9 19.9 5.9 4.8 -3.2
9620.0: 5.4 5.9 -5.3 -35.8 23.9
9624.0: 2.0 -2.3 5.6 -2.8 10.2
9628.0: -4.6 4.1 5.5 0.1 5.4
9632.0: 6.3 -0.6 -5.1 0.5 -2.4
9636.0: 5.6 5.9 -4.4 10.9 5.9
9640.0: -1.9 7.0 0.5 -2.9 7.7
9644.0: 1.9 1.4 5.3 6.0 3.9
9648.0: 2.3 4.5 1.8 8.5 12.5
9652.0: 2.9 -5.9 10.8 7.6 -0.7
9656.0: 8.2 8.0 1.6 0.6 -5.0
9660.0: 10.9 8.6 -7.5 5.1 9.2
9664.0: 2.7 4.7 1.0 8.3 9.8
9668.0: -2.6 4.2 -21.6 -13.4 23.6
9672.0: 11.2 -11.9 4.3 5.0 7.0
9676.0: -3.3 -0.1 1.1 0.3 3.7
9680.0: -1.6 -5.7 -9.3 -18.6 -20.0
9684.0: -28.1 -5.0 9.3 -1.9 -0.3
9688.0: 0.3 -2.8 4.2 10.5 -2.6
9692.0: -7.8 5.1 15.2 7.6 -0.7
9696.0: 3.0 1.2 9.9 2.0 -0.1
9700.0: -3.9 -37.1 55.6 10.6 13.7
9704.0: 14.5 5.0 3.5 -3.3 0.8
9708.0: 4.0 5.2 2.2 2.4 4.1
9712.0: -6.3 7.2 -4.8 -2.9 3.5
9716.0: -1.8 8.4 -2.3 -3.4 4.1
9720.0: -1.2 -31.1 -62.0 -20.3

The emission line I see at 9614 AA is Hbeta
